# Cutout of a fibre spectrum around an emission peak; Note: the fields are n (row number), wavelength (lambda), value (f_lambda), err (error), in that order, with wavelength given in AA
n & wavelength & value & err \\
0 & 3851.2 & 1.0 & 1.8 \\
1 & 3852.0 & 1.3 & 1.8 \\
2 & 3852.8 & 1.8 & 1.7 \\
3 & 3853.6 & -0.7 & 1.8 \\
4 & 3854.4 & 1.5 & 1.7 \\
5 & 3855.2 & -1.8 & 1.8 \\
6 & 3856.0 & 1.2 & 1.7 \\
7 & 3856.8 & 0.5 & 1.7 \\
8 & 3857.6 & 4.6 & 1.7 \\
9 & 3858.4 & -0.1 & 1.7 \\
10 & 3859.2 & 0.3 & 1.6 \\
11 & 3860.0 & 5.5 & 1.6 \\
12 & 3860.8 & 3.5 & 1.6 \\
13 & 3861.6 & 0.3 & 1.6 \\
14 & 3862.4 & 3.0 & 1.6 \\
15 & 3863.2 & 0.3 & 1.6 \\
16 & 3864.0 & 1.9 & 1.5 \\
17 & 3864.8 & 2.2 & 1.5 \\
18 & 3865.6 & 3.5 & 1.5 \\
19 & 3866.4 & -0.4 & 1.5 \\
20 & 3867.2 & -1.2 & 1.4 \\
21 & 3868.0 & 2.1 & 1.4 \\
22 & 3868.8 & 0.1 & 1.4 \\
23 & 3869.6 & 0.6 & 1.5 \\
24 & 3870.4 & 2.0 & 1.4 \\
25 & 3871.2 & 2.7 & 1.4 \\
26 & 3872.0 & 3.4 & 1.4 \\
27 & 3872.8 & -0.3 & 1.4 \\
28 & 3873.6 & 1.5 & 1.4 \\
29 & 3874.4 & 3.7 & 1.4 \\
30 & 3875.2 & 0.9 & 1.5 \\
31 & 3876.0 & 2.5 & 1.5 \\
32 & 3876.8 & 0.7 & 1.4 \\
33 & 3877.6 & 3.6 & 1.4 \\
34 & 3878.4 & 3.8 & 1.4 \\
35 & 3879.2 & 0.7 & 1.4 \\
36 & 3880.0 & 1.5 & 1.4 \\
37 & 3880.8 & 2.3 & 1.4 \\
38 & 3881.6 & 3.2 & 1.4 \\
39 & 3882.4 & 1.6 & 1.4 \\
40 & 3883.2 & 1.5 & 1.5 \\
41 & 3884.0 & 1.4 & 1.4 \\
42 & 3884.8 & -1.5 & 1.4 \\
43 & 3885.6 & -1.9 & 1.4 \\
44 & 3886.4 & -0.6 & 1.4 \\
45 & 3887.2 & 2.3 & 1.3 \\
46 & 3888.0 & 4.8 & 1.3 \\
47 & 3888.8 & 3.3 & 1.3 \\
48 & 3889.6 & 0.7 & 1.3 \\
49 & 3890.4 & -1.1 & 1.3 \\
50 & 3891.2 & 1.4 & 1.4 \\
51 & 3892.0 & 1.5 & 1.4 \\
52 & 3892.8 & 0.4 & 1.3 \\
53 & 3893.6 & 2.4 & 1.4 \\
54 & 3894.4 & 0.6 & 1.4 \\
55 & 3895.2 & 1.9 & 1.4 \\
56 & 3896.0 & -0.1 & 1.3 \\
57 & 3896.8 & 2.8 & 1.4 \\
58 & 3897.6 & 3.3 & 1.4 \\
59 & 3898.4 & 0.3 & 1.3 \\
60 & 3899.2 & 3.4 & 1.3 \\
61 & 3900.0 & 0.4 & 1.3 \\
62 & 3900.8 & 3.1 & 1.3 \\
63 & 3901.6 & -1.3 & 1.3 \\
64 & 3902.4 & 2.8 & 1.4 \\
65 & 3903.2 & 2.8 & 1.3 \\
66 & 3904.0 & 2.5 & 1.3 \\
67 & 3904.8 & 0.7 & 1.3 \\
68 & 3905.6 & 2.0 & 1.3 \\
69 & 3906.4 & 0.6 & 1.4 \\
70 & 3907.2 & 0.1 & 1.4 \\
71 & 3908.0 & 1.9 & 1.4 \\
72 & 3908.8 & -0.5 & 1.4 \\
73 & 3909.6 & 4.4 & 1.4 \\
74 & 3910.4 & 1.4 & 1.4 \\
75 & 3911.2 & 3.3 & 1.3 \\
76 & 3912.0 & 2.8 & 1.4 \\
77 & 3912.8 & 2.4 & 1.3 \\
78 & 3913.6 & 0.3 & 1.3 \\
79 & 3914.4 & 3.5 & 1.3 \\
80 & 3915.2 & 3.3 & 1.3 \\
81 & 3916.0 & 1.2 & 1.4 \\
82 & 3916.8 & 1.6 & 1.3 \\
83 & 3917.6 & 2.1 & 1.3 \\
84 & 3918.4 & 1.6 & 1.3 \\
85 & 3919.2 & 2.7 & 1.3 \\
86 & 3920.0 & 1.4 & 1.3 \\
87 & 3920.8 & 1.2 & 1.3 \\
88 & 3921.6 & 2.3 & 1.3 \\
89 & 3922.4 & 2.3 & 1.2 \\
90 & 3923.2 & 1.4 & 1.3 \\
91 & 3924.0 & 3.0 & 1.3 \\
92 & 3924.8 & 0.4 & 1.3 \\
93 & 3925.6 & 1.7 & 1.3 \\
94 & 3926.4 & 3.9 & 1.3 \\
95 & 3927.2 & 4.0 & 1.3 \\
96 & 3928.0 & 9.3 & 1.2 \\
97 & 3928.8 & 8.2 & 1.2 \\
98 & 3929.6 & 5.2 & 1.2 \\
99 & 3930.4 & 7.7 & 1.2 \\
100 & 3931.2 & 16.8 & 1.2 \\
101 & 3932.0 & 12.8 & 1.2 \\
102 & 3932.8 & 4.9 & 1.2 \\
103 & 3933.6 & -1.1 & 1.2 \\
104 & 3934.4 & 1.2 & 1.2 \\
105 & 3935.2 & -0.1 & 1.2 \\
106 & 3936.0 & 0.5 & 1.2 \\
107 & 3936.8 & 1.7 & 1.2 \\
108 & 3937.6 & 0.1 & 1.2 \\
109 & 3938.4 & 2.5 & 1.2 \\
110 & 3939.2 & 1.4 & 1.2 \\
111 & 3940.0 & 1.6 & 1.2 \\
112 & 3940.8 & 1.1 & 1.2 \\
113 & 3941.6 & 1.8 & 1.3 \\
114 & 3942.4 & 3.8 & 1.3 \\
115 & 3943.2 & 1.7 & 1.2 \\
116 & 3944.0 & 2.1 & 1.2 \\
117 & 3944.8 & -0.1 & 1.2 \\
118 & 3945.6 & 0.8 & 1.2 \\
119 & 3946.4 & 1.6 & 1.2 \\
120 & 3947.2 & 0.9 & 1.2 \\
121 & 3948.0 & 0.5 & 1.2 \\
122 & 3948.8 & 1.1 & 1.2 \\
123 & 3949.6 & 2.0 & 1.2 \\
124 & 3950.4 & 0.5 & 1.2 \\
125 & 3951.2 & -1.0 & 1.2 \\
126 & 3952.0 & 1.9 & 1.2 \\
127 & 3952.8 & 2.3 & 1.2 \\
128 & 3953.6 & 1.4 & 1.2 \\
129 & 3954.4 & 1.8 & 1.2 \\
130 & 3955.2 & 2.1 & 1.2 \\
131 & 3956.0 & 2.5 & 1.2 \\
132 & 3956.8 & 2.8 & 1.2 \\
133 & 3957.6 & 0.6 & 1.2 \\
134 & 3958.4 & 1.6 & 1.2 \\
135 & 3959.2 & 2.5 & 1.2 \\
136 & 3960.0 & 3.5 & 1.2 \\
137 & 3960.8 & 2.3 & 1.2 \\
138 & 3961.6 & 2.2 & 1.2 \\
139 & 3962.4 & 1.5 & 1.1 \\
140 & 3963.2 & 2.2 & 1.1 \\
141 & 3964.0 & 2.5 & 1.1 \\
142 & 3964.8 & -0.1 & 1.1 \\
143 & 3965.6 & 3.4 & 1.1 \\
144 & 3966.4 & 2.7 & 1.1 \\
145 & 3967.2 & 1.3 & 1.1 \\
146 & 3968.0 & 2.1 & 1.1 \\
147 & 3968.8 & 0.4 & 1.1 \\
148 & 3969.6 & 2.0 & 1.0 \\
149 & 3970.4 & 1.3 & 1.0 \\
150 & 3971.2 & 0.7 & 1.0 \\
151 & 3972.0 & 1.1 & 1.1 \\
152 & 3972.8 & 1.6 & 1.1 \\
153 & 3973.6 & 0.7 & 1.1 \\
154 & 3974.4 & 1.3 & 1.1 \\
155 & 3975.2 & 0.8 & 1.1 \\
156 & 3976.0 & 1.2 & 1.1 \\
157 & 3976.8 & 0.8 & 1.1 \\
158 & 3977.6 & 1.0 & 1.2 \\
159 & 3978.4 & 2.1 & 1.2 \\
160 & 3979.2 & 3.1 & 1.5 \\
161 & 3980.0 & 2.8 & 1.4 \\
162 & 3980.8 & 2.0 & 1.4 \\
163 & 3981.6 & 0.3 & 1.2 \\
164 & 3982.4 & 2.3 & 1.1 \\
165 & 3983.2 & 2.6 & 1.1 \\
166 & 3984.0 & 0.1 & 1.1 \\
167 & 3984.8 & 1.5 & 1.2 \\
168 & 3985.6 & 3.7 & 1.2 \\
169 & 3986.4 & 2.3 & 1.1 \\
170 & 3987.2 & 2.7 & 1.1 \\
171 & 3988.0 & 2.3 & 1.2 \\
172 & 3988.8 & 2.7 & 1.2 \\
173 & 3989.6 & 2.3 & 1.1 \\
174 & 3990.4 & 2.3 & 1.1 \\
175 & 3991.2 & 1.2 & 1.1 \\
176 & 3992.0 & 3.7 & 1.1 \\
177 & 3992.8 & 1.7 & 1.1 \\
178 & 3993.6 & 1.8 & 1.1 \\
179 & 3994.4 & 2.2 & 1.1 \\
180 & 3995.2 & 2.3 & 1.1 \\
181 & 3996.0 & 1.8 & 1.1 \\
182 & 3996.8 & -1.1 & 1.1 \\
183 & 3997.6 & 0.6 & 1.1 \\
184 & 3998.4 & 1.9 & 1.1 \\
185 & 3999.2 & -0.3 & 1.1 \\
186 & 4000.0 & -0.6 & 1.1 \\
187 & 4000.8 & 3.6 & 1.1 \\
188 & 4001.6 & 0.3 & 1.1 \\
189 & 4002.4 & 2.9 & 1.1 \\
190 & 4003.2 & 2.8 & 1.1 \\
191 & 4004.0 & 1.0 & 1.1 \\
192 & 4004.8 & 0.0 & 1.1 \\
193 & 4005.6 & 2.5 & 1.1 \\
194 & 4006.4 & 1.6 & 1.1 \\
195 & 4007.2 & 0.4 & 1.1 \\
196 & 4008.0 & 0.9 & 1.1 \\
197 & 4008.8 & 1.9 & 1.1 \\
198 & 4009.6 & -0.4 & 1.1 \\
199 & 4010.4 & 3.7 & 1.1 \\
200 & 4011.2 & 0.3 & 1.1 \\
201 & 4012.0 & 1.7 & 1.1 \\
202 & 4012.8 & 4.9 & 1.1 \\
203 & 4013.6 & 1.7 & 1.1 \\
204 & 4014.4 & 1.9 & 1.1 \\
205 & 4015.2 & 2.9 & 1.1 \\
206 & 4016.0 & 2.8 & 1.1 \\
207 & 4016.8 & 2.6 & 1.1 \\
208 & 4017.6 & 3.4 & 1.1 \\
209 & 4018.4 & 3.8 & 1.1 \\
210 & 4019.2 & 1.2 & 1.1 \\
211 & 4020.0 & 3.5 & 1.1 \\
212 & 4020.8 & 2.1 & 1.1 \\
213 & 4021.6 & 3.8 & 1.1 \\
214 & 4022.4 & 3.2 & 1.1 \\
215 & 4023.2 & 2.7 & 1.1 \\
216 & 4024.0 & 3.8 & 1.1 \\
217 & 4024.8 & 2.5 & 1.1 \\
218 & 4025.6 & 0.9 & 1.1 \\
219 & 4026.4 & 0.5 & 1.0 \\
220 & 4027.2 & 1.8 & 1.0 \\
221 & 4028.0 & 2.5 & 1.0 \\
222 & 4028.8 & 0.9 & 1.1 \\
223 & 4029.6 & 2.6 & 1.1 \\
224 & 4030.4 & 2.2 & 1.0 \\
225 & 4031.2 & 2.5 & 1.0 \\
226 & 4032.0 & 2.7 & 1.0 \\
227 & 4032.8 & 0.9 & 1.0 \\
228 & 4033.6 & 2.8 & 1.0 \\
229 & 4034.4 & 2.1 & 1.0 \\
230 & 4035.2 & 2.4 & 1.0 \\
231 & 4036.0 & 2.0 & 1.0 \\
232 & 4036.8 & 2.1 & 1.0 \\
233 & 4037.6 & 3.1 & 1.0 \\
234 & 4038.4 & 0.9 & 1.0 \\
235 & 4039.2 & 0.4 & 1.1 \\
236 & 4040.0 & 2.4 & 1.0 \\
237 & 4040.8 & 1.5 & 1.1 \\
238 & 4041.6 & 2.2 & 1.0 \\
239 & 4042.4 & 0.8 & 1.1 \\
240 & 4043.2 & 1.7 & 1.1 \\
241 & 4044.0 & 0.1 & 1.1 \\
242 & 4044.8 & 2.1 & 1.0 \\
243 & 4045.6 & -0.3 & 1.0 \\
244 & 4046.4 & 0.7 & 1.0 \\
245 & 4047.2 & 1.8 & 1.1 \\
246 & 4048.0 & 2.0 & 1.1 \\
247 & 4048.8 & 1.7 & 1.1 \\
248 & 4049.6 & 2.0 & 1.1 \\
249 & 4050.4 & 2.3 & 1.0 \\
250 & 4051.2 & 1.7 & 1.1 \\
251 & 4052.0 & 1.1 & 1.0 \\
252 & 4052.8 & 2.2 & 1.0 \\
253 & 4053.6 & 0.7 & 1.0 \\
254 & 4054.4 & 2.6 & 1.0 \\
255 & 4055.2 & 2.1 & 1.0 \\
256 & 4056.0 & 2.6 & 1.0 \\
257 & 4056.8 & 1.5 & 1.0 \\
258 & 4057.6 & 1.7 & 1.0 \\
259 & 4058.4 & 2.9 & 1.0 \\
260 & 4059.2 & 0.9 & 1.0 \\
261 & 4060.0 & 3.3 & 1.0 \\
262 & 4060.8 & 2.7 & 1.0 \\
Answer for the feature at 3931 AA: [O II]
